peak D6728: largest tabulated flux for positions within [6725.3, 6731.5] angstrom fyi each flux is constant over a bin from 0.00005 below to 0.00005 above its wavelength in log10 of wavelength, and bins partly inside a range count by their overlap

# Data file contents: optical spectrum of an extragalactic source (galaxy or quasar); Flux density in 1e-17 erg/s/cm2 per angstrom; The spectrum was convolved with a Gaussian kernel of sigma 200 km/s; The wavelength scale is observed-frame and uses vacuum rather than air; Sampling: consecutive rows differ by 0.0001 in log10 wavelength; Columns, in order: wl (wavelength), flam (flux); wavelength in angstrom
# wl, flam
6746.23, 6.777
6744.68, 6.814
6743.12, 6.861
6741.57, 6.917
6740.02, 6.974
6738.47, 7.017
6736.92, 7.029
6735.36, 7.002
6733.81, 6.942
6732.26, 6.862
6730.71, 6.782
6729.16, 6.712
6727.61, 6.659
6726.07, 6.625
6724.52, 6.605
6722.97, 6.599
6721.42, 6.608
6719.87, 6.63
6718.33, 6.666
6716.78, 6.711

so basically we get 6.782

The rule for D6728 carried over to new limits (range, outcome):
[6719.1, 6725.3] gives 6.63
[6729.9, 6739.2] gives 7.029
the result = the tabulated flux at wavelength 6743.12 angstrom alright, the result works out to 6.861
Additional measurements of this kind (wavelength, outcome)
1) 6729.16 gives 6.712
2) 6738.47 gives 7.017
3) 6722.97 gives 6.599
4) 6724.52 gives 6.605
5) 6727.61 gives 6.659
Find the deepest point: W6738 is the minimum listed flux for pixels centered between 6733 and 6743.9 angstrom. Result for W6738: 6.861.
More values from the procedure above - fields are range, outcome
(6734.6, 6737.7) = 7.002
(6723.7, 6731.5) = 6.605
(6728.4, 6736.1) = 6.712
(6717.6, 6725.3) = 6.599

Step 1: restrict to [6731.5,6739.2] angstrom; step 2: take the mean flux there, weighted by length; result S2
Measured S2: 6.96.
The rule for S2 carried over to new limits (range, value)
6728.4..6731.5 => 6.75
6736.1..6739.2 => 7.01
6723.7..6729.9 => 6.65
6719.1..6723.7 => 6.61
